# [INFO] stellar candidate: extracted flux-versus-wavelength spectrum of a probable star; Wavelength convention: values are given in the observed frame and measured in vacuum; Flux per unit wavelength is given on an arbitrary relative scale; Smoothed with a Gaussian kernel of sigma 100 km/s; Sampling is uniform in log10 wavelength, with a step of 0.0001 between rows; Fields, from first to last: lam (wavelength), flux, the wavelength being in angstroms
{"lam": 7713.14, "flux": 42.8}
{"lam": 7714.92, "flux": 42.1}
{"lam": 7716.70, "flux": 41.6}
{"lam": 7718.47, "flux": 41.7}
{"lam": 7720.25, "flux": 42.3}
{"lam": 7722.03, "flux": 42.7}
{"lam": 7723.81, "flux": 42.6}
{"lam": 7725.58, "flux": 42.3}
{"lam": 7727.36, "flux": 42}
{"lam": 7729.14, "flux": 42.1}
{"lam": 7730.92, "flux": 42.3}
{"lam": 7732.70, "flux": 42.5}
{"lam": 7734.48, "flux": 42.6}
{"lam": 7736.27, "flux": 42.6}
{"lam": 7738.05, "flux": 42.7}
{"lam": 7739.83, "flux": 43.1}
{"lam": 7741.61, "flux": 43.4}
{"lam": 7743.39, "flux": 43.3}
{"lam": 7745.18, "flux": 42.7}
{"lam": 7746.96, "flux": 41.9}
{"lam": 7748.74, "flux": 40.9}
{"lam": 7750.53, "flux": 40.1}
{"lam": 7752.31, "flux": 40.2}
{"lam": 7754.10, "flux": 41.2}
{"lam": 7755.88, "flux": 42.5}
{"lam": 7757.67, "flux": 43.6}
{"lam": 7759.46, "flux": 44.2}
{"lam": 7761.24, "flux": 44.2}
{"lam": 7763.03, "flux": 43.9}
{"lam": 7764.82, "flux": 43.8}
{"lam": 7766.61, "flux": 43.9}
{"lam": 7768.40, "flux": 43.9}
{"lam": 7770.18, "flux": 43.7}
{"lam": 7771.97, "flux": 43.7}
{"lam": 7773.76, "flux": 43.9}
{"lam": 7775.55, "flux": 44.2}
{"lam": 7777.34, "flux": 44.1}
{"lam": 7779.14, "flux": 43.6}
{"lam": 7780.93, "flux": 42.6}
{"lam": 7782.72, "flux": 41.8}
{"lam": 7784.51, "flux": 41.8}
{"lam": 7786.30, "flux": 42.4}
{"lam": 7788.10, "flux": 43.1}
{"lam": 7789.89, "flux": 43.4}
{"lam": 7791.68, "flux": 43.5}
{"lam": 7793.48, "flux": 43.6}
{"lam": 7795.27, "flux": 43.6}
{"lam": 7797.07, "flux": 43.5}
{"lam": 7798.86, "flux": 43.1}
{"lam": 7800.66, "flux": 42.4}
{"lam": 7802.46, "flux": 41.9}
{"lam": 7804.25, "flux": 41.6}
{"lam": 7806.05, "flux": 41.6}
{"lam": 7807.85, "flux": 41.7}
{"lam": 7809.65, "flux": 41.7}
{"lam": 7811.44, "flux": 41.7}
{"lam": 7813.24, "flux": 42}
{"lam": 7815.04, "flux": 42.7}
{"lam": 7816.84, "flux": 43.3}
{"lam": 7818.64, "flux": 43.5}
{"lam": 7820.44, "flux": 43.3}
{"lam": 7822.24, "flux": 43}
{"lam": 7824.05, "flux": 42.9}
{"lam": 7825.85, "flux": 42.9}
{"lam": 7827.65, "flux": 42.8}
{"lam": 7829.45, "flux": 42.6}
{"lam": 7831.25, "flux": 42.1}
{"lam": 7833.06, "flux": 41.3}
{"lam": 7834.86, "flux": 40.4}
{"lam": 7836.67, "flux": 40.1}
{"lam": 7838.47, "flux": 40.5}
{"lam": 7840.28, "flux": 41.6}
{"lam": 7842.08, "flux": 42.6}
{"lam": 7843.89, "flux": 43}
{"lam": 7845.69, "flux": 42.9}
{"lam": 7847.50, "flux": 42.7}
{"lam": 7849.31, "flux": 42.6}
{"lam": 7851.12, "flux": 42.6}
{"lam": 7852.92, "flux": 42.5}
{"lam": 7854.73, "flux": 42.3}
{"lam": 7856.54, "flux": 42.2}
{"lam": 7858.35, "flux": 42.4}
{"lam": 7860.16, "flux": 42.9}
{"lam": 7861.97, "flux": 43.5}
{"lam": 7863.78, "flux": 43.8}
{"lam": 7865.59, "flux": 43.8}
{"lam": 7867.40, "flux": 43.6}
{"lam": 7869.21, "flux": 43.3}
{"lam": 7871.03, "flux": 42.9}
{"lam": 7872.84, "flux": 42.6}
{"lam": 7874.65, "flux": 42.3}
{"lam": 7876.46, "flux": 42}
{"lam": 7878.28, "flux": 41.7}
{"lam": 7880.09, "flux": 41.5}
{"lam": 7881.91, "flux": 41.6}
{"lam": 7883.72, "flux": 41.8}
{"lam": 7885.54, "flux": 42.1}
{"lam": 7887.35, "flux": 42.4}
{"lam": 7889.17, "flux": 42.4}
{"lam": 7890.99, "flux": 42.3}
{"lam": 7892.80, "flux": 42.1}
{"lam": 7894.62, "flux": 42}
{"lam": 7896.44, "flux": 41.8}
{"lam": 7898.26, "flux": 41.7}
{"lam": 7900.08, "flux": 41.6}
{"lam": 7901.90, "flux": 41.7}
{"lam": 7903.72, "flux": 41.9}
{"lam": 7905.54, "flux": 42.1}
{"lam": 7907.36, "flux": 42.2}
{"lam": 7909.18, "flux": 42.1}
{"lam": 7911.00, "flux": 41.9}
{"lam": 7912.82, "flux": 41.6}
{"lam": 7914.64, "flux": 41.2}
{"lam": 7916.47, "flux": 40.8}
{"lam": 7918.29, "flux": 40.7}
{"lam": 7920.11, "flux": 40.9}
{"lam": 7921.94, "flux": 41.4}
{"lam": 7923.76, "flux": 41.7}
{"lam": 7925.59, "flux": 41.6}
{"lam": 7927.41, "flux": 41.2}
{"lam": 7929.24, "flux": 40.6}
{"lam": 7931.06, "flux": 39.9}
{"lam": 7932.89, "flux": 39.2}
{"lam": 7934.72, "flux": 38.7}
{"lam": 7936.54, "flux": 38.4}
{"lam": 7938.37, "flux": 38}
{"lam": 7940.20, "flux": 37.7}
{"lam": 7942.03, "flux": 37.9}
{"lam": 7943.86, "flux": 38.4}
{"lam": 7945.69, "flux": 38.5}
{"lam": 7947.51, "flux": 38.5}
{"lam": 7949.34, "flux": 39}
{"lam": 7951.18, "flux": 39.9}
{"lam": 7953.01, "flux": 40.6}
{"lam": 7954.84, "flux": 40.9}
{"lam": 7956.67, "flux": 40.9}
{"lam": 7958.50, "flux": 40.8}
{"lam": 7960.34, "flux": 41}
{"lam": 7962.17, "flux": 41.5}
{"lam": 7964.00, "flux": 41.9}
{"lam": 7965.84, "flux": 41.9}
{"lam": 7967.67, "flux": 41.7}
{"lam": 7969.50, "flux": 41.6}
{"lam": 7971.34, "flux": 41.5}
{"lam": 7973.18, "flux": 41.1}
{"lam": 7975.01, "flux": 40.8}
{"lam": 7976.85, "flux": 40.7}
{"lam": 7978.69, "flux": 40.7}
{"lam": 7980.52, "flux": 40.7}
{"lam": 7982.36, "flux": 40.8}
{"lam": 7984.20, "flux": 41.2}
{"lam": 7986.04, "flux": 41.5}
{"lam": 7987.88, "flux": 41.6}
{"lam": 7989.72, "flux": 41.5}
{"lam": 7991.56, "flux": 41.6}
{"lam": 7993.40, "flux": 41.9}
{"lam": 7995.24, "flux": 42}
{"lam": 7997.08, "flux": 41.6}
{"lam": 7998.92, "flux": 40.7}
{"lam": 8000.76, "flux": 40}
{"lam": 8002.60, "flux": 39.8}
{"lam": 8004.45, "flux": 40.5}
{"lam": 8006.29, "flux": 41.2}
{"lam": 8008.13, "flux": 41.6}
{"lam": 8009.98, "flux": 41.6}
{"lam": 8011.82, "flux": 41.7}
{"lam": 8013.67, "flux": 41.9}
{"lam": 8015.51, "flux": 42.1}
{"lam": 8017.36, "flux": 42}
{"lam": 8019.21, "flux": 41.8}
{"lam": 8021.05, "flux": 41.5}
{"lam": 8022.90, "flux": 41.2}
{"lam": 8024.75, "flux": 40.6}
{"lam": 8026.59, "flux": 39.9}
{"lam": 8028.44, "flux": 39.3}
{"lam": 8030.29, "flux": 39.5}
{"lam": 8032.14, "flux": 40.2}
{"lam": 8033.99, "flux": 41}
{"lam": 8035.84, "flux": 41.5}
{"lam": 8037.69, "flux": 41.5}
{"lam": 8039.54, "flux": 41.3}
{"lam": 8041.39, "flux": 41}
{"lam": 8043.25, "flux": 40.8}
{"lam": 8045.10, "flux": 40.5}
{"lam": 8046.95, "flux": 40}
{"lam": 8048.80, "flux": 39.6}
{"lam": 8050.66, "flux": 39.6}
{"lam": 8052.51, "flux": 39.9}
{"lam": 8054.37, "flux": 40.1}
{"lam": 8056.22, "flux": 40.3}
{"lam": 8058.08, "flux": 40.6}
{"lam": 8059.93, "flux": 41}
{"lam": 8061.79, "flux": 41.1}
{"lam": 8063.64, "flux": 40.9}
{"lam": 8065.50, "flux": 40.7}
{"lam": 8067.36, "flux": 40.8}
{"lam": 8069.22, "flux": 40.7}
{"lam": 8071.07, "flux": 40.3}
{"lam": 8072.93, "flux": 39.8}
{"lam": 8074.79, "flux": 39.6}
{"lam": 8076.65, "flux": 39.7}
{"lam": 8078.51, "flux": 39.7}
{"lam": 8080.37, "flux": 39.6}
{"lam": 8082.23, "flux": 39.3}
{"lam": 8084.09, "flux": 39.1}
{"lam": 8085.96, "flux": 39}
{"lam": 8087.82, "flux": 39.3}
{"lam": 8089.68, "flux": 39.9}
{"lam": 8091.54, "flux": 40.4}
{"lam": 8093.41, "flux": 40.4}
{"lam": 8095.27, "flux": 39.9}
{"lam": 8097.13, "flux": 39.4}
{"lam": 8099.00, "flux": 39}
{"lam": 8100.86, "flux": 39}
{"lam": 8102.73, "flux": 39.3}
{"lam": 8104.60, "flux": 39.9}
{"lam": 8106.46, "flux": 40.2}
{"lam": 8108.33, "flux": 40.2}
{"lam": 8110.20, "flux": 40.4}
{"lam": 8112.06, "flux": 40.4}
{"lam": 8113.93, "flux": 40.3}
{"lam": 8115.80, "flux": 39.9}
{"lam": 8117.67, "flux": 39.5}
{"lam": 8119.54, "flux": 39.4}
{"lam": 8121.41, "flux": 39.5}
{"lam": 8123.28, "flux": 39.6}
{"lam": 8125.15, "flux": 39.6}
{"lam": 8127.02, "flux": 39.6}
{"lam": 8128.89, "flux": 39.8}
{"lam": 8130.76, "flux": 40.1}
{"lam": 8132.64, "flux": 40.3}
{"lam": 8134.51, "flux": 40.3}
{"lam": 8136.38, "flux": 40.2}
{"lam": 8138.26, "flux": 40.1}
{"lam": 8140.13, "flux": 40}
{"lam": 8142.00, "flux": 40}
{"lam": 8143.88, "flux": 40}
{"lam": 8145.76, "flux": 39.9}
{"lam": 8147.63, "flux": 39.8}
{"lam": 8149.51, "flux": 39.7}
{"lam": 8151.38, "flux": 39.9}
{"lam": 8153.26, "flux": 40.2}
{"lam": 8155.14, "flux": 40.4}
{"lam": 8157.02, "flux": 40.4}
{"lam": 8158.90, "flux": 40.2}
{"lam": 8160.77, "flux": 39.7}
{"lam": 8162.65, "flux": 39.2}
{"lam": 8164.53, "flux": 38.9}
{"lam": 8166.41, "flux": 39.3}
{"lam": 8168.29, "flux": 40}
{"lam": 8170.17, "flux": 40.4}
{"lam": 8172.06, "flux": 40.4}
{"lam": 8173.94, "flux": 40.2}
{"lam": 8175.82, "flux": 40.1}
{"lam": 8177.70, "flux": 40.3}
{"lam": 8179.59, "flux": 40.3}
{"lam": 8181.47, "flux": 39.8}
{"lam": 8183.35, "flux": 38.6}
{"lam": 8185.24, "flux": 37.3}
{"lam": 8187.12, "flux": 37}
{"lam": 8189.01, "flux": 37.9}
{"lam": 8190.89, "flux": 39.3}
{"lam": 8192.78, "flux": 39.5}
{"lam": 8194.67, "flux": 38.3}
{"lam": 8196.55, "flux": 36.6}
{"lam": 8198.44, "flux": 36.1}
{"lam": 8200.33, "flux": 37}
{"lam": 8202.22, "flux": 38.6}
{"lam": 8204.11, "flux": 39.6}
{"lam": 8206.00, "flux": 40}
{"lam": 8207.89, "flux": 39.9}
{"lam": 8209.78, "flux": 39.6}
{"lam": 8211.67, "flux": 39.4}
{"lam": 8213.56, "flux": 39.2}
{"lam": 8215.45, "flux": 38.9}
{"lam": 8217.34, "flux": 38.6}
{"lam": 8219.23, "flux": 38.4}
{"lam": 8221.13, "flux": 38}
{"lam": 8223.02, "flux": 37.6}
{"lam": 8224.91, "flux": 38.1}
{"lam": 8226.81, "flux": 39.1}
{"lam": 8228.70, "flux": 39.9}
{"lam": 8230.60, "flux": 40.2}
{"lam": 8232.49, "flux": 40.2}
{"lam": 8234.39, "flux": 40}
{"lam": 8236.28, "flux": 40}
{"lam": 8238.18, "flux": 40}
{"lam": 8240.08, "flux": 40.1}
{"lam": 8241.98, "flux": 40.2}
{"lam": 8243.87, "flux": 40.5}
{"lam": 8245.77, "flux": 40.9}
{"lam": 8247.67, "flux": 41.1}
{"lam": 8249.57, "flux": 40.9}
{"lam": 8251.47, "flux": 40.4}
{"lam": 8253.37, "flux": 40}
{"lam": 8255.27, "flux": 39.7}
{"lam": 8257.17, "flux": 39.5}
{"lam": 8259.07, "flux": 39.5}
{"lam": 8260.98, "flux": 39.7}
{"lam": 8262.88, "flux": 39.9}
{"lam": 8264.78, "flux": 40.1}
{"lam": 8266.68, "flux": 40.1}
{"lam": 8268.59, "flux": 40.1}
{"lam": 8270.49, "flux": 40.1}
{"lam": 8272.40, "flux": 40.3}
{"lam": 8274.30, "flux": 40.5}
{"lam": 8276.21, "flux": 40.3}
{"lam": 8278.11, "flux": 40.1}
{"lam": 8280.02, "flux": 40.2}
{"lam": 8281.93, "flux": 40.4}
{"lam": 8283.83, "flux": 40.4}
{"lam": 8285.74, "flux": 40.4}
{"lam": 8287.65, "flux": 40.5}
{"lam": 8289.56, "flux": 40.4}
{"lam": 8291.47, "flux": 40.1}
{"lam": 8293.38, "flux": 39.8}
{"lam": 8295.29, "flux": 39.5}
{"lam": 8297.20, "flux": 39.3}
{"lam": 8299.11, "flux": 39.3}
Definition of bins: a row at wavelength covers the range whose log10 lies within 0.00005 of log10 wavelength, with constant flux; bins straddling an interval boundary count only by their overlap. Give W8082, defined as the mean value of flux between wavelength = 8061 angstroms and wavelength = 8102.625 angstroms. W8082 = 39.9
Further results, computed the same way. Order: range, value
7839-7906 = 42.4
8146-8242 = 39.3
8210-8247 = 39.5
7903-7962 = 40.3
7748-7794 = 43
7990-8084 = 40.7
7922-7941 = 39.8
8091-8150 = 39.9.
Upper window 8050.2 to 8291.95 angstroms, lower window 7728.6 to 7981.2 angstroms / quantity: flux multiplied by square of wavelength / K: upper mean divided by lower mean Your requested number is 1.03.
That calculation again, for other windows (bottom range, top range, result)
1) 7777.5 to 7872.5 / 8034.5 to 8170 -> 1.01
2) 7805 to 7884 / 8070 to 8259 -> 1.01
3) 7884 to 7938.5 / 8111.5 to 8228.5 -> 1.02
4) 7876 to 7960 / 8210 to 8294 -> 1.06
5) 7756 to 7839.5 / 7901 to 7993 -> 0.99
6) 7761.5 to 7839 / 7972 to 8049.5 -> 1.01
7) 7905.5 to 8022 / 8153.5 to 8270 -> 1.03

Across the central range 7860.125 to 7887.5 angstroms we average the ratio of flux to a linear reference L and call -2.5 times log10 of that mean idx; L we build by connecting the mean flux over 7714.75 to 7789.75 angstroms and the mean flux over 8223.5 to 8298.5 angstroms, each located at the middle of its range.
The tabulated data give -0.01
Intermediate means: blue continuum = 42.7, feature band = 42.6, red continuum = 40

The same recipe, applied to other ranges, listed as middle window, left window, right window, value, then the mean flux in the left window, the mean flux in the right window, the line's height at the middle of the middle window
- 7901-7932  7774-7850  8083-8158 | 0.006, 42.5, 39.9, 41.6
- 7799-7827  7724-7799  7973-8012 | 0.002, 42.9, 41.1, 42.5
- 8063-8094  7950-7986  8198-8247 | 0.010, 41.1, 39.3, 40.3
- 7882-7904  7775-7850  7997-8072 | -0.002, 42.5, 40.8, 41.9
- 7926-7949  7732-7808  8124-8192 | 0.067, 42.8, 39.7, 41.5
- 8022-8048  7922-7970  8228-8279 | -0.013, 40.1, 40.2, 40.1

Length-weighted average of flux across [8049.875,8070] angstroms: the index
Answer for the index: 40.5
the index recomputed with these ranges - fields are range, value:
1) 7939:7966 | 39.9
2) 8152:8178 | 40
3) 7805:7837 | 42.2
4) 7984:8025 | 41.4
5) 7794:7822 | 42.5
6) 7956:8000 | 41.3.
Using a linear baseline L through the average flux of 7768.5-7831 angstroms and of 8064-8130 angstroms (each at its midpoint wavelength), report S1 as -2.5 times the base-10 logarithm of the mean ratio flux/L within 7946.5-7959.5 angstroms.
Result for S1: 0.032 mag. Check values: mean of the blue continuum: 42.9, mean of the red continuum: 39.8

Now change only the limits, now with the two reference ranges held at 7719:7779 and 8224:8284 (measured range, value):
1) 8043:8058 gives 0.029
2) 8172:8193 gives 0.035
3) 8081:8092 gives 0.041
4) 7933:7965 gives 0.058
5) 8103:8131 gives 0.025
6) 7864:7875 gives -0.026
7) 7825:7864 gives 0.001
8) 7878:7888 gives 0.006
